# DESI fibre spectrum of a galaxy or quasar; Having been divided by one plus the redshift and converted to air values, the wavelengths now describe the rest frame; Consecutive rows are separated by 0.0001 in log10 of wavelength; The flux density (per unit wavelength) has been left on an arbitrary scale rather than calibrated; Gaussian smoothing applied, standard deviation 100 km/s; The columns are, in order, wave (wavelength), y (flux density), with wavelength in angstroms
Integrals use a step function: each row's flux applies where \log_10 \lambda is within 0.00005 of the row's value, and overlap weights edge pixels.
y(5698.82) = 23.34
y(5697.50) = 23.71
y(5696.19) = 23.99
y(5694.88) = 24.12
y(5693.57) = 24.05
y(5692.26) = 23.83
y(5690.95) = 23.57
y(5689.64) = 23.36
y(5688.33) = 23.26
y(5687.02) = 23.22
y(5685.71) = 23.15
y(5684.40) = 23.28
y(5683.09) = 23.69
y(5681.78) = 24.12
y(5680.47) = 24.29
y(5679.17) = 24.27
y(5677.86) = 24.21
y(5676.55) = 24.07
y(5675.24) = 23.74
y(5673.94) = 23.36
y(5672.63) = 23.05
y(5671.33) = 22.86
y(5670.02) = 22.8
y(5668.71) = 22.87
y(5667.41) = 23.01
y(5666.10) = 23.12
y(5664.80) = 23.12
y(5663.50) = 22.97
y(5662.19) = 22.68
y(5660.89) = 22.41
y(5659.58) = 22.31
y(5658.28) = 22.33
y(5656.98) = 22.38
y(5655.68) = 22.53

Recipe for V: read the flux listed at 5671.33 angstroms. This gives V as 22.86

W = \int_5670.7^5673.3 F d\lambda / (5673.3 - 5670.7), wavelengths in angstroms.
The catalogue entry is 23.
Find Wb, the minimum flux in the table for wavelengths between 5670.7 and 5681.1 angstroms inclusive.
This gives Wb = 22.86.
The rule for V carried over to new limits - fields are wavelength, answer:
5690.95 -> 23.57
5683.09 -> 23.69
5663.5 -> 22.97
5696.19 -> 23.99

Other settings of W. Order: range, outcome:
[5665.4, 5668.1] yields 23.1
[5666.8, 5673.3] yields 22.9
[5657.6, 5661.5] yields 22.3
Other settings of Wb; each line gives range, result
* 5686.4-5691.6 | 23.22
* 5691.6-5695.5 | 23.83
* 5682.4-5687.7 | 23.15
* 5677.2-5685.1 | 23.28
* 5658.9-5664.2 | 22.31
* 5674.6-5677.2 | 23.74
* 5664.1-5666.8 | 23.12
